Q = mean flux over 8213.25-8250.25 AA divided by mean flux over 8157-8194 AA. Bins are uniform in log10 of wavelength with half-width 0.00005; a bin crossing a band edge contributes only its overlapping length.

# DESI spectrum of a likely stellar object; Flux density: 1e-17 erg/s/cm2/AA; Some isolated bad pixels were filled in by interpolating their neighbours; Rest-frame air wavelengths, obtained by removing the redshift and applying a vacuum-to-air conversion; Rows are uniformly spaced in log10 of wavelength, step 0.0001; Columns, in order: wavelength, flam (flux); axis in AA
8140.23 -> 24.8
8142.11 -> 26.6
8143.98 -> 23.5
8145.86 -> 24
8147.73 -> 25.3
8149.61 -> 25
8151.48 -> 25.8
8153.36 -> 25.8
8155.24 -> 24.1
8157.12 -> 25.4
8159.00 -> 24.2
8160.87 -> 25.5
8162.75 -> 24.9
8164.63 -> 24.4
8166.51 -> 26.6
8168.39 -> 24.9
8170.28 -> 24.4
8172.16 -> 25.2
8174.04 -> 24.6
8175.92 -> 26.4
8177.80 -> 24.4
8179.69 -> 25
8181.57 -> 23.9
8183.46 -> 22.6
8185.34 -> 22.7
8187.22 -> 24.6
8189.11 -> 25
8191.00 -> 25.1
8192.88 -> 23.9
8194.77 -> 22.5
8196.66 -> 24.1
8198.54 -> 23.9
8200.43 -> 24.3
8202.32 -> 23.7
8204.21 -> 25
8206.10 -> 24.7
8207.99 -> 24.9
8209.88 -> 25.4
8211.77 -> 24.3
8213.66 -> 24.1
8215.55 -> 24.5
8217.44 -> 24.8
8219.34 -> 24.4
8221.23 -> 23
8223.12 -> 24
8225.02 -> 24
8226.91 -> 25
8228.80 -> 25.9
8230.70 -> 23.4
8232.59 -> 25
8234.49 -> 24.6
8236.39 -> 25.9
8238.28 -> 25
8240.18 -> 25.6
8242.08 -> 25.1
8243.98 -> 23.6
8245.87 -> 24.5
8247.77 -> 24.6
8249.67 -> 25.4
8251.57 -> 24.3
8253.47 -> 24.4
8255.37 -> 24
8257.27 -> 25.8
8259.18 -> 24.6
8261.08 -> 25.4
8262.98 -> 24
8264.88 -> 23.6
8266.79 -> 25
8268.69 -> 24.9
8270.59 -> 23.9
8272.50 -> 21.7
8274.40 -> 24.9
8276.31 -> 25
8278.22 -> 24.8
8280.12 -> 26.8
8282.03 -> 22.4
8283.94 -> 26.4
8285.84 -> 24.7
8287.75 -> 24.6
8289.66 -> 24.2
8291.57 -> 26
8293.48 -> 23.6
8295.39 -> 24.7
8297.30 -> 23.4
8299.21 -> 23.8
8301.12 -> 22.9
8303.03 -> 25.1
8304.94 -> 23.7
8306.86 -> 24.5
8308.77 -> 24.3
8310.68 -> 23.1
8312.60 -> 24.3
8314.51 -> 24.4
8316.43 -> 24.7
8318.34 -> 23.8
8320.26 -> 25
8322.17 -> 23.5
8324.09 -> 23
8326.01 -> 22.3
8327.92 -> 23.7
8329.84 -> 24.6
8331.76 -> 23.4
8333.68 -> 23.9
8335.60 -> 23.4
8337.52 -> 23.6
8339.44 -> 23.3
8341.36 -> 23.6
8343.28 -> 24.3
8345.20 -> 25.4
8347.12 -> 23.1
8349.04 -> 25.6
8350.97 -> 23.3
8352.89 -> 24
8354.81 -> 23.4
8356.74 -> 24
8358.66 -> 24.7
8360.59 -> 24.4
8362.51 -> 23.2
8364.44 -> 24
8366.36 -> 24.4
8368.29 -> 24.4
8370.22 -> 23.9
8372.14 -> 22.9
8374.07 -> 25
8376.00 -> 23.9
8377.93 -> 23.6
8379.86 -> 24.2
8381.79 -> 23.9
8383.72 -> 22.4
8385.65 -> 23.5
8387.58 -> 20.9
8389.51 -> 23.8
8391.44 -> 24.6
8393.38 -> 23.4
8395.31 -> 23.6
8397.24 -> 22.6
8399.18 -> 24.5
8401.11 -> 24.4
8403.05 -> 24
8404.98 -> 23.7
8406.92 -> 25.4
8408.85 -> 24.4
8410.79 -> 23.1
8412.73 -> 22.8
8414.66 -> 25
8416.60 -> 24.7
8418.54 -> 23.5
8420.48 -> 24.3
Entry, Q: 1.00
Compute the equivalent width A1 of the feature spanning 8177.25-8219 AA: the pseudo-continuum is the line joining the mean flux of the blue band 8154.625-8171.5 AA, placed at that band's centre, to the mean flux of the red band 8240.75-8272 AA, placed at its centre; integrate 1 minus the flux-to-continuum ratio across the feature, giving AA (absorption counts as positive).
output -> 0.9 AA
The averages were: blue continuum 25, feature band 24.2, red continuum 24.5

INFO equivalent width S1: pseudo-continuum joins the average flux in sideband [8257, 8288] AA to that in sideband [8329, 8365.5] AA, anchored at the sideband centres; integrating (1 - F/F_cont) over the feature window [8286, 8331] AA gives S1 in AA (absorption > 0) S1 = 0.4 AA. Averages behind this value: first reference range 24.6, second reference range 24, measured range 24.1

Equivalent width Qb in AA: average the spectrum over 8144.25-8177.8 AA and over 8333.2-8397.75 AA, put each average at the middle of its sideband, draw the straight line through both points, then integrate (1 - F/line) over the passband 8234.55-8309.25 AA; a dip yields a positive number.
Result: -0.6 AA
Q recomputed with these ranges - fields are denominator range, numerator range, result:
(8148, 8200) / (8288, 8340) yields 0.97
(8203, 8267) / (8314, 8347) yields 0.97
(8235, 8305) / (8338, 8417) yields 0.97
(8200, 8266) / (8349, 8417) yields 0.97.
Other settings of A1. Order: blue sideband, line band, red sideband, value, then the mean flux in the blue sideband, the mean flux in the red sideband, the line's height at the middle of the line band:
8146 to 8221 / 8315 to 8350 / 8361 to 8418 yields 0.2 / 24.6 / 23.8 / 24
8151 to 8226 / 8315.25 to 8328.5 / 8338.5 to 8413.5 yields 0.2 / 24.5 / 23.8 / 24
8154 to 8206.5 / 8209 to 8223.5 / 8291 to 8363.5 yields 0.0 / 24.5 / 24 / 24.4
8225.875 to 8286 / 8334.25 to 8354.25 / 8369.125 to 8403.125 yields 0.0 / 24.7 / 23.6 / 24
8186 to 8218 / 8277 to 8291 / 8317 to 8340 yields -0.6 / 24.4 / 23.6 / 23.9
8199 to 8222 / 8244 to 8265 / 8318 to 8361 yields -0.3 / 24.4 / 23.9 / 24.2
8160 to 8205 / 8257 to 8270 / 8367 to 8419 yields -0.3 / 24.5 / 23.8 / 24.2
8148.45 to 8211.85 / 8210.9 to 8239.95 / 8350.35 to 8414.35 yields -0.1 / 24.6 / 23.8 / 24.4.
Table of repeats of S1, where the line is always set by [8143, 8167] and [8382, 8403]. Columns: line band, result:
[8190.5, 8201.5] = 0.34 AA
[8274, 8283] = -0.23 AA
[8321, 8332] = 0.18 AA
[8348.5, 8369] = -0.40 AA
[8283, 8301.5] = -0.32 AA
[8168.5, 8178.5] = -0.07 AA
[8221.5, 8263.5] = -0.57 AA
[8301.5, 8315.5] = -0.11 AA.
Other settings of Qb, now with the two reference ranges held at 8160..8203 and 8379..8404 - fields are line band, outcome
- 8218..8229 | 0.0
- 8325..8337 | 0.1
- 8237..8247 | -0.3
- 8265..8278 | -0.1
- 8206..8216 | -0.1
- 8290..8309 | -0.2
